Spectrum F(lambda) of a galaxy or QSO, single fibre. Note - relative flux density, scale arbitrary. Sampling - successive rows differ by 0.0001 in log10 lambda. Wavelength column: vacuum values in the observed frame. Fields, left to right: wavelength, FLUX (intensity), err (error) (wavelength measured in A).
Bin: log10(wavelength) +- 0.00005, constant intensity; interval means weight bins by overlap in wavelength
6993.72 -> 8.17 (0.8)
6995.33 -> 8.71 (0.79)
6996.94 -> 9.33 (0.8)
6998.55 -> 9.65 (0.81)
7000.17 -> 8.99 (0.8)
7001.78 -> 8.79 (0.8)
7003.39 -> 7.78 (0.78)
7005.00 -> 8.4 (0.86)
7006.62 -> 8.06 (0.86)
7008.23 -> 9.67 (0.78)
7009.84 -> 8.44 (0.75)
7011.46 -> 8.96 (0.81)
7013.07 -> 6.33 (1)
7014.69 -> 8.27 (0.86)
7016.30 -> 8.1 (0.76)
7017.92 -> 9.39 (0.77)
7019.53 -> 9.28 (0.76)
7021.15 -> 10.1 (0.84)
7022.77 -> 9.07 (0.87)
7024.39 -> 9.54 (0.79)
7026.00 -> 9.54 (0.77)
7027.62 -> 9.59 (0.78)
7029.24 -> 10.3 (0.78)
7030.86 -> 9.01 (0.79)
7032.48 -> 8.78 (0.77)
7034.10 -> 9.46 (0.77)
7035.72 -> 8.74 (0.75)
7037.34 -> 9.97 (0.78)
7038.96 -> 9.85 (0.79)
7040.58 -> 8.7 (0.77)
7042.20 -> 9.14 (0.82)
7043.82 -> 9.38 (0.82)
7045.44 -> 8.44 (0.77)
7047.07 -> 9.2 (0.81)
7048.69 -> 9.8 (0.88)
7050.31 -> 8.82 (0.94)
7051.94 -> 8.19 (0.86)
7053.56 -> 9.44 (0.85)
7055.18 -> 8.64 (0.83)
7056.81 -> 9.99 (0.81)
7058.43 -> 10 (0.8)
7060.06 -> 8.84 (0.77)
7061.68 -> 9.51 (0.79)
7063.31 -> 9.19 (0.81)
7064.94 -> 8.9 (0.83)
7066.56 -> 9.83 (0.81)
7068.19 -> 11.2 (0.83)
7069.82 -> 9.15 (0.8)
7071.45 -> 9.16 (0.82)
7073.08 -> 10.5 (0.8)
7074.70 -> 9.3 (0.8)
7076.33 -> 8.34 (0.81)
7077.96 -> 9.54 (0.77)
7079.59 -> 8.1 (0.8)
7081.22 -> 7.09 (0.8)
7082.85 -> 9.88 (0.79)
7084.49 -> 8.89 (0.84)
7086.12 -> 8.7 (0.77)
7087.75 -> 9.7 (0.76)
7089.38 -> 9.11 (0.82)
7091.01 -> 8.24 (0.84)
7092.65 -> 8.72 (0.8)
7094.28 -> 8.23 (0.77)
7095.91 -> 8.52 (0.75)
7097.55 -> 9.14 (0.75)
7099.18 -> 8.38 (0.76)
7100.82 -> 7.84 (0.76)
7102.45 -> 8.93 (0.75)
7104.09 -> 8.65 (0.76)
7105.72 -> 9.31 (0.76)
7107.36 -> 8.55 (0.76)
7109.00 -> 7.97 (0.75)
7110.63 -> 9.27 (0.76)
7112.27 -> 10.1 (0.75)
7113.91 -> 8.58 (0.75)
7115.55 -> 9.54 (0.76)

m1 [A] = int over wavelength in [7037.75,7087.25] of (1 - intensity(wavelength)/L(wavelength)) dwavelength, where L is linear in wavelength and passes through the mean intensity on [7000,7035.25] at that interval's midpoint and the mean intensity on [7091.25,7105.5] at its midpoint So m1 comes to -2.7 A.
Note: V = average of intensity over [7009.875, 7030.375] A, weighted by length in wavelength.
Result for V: 9.01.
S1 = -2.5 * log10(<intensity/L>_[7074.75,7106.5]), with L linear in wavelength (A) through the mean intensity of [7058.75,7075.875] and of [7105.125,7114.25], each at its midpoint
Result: 0.062 mag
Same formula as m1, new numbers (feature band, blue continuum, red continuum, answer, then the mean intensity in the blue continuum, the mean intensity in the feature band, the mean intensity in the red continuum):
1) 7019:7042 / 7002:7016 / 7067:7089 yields -2.3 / 8.26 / 9.42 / 9.2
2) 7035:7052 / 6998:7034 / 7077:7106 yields -0.6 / 8.92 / 9.15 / 8.71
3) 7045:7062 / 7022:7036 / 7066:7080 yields 0.5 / 9.36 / 9.18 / 9.49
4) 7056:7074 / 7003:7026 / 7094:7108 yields -2.1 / 8.72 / 9.66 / 8.63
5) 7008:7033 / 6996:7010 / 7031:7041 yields 0.1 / 8.81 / 9.01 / 9.26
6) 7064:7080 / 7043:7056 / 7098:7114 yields -1.0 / 8.99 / 9.43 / 8.78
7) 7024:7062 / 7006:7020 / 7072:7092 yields -2.6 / 8.49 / 9.28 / 8.95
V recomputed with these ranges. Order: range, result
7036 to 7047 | 9.22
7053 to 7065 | 9.34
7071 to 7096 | 8.88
